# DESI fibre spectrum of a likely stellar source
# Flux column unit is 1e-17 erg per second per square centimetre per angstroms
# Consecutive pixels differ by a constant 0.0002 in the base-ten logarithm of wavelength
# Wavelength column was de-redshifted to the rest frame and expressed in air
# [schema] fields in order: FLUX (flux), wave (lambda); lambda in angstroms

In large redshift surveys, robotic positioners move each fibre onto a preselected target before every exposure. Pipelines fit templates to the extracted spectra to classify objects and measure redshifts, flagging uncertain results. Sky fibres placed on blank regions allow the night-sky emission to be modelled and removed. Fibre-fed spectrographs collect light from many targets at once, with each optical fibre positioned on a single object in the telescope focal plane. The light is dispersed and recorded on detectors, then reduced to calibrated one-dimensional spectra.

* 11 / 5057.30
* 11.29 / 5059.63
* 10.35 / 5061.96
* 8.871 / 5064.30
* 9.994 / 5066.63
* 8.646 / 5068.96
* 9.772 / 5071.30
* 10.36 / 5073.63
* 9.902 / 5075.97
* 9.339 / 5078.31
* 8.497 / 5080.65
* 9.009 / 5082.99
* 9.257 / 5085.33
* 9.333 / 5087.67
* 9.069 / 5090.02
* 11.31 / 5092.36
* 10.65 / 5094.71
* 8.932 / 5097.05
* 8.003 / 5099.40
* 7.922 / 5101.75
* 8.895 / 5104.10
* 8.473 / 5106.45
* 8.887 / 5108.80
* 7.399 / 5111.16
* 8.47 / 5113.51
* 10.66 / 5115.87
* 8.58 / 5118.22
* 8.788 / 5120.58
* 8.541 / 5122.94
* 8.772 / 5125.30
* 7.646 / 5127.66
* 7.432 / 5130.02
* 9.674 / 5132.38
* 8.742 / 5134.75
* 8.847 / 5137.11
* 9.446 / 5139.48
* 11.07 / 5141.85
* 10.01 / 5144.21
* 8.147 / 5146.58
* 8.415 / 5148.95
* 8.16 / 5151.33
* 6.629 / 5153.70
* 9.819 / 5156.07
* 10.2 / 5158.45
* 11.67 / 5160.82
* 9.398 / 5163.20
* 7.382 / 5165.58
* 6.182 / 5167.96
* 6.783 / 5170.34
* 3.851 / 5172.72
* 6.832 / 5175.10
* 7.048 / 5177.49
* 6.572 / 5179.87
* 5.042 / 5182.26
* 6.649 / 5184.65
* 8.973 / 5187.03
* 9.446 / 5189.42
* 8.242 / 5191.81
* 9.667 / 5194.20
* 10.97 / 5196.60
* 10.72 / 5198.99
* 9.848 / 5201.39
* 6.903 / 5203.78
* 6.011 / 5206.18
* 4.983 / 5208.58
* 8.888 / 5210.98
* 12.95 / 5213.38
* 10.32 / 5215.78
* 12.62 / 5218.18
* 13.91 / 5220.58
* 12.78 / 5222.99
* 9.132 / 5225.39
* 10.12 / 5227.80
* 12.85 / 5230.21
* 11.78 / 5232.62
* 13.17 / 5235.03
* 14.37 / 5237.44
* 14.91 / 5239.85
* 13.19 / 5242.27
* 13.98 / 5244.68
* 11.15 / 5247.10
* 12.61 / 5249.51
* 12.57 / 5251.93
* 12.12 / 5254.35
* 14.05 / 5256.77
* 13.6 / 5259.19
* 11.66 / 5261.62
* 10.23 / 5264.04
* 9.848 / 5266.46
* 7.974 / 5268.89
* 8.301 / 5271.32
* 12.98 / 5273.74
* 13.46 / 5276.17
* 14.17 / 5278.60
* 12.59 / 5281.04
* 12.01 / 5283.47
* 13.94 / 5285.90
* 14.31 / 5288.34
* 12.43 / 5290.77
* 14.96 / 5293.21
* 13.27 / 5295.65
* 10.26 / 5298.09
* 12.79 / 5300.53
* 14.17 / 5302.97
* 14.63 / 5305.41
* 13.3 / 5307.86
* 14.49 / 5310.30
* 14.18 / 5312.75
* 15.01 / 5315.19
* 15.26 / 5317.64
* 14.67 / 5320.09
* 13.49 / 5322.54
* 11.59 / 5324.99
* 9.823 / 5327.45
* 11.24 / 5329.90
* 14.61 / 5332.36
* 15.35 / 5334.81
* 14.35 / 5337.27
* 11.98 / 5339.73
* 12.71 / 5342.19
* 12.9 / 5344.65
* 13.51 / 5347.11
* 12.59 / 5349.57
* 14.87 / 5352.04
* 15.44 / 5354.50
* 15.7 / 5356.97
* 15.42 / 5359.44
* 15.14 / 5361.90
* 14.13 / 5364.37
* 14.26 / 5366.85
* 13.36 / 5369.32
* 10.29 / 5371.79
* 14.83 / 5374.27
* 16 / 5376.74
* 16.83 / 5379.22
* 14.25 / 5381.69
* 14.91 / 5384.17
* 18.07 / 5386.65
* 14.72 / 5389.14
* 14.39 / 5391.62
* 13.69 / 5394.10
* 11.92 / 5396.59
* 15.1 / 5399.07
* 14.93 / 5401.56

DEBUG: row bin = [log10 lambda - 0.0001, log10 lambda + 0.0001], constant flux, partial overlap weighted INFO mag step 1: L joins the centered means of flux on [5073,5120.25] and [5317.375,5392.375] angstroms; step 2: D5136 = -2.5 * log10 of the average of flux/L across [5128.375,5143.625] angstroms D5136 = 0.08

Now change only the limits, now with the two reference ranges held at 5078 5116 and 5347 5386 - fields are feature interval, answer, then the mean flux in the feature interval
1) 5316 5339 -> 0.030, 13.4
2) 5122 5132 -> 0.172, 8.22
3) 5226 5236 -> 0.000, 11.8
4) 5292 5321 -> -0.046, 13.9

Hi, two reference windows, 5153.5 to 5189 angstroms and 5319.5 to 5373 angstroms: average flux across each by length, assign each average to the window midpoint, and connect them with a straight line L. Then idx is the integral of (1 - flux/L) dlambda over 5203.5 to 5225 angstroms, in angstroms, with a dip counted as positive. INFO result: -2.2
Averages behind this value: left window 7.6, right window 13.5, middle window 10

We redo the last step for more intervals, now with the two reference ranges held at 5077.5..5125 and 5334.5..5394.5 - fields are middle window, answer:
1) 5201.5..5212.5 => 3.9 angstroms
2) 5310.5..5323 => -1.1 angstroms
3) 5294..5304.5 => 0.2 angstroms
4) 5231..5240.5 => -1.4 angstroms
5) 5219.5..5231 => -0.2 angstroms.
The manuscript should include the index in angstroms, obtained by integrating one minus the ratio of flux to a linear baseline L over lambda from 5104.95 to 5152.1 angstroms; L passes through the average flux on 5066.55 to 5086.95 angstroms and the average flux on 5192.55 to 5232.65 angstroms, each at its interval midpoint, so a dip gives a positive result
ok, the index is 4.29 angstroms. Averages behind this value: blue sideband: 9.39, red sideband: 10.2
